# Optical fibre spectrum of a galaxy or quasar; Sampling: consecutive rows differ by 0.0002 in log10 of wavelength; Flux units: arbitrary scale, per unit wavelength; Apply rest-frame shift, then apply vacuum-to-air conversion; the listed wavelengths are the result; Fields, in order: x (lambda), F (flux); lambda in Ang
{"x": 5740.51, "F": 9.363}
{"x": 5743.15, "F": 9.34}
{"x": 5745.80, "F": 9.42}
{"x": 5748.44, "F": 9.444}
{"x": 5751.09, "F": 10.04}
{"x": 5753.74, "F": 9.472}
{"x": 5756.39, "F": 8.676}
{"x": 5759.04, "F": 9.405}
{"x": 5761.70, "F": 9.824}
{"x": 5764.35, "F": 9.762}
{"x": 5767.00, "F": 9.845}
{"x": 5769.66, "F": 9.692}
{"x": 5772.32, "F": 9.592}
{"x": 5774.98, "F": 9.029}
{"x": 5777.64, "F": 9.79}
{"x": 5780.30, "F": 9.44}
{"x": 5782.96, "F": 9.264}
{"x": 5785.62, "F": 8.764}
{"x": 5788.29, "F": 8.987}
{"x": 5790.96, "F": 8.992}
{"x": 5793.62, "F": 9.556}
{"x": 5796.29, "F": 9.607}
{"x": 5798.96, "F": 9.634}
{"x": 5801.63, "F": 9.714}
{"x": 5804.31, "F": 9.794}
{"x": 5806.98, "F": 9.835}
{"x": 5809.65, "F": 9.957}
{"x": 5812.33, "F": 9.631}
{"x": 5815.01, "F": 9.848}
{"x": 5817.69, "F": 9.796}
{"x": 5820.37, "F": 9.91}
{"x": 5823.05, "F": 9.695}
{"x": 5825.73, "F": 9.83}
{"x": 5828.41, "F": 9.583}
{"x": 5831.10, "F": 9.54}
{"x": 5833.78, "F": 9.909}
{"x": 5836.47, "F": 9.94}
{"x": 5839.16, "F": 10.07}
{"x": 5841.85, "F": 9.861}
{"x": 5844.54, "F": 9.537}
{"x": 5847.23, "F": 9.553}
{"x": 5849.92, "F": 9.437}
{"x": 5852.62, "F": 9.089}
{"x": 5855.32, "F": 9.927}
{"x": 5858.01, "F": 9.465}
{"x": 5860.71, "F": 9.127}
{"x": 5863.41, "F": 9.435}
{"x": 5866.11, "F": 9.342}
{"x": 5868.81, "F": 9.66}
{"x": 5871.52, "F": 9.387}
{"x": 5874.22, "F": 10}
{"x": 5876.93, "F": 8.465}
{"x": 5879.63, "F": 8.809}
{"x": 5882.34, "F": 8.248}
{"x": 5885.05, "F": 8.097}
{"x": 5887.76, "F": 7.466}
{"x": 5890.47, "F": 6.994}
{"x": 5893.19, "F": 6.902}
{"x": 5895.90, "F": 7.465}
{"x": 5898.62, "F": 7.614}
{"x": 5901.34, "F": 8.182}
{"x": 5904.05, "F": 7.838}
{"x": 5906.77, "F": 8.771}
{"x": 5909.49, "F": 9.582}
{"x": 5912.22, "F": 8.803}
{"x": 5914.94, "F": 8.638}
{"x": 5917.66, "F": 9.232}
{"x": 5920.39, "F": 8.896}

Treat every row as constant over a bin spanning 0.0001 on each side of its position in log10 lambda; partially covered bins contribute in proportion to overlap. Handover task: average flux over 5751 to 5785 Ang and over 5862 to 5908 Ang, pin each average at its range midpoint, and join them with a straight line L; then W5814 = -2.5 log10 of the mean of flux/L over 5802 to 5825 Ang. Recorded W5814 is -0.085 mag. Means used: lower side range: 9.49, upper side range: 8.39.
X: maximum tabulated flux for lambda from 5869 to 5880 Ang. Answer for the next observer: 10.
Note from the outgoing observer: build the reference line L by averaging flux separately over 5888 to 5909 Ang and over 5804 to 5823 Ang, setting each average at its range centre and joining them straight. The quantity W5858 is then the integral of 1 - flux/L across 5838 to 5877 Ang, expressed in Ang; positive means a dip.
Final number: -3.5 Ang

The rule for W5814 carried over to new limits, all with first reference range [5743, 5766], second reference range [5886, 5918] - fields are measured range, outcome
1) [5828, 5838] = -0.12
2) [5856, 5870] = -0.12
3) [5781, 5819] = -0.05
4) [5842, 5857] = -0.11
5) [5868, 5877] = -0.14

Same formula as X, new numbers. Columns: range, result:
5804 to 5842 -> 10.07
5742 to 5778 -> 10.04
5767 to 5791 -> 9.845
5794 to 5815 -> 9.957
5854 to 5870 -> 9.927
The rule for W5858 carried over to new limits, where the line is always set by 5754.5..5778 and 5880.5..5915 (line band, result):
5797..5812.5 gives -1.2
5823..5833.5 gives -1.0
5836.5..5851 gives -1.8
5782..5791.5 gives 0.3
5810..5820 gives -0.9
